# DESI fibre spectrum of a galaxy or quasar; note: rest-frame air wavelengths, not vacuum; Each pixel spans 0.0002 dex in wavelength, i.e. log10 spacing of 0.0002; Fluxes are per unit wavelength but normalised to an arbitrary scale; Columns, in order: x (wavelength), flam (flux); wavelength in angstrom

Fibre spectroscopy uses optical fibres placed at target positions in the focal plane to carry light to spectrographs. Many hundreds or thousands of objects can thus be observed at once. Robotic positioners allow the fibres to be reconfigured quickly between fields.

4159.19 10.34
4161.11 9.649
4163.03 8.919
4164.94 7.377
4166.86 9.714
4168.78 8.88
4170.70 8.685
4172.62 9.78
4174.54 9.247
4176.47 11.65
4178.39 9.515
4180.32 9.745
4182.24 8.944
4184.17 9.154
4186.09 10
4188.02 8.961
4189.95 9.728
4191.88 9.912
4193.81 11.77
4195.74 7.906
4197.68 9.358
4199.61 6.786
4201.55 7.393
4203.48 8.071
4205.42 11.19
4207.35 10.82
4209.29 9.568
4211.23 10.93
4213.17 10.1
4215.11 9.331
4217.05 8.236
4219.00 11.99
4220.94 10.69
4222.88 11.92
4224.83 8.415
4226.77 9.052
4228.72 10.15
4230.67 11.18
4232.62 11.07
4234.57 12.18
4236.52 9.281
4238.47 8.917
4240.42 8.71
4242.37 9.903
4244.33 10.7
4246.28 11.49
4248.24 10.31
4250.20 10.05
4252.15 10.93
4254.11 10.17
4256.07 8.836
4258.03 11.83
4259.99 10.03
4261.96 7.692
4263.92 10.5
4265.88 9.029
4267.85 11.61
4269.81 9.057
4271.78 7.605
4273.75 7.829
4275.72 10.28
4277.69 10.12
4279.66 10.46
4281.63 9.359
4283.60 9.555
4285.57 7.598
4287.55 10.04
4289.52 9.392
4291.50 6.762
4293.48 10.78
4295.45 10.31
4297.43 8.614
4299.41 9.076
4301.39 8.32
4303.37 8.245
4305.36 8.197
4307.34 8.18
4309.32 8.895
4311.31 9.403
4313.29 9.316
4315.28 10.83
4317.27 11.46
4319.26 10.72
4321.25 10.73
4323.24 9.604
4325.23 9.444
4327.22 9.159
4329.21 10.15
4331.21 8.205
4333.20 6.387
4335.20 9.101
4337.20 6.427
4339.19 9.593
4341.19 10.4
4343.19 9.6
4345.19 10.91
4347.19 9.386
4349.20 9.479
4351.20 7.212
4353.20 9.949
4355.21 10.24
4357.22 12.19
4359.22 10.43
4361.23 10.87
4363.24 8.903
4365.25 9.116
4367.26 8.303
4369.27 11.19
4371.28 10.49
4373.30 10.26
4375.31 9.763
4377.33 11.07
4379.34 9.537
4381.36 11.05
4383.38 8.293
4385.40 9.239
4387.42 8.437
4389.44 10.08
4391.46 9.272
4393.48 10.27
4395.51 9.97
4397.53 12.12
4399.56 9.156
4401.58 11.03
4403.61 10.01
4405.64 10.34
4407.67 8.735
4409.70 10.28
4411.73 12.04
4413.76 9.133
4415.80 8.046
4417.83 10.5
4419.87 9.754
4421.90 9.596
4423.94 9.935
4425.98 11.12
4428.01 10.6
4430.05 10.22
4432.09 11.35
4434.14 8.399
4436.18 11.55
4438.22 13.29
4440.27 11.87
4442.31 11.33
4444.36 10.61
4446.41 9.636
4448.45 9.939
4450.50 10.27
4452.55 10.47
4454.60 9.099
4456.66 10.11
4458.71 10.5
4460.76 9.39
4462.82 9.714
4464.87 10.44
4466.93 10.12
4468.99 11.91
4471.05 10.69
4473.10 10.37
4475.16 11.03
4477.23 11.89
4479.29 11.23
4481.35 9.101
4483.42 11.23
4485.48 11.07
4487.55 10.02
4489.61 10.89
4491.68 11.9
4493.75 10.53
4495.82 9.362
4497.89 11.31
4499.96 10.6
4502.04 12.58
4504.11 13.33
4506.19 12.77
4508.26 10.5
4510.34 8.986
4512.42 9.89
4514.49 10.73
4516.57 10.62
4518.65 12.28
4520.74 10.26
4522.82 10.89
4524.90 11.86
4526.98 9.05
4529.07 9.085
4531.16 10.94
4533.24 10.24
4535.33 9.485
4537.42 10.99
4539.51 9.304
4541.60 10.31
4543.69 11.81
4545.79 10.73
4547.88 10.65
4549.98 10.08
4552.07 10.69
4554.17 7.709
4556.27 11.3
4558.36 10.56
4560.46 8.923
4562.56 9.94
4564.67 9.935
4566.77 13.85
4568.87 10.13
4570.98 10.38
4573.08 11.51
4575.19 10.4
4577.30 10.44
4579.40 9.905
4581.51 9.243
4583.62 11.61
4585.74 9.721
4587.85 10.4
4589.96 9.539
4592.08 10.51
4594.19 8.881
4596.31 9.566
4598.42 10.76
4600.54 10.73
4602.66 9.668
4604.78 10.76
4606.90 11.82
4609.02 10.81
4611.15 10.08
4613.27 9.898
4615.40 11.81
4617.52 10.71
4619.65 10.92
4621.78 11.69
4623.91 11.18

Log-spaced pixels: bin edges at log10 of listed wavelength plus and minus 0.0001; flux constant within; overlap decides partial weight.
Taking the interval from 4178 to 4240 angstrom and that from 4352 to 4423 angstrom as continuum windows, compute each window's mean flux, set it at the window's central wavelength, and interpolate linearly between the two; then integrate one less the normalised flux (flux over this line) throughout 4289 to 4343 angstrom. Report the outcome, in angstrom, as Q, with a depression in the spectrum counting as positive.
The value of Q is 3.88 angstrom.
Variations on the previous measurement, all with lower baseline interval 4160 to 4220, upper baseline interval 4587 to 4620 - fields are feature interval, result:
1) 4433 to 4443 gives -1.24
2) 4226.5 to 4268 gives -2.41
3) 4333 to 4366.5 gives 1.18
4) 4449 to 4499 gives -1.98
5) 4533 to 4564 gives 0.35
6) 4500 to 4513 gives -1.45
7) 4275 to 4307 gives 1.76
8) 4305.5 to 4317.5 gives 0.35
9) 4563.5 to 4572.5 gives -0.65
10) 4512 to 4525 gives -0.88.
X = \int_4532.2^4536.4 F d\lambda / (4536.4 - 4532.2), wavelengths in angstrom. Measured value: 9.87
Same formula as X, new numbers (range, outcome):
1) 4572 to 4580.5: 10.6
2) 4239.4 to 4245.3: 9.76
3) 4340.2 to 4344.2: 10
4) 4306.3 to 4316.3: 9.33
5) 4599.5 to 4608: 10.7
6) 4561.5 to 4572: 10.8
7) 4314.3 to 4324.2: 10.7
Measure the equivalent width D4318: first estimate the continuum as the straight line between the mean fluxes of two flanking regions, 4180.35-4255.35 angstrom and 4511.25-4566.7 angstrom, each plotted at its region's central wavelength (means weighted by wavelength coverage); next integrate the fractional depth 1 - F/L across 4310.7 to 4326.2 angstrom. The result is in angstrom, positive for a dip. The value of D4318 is -0.28 angstrom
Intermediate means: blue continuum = 9.87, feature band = 10.2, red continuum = 10.4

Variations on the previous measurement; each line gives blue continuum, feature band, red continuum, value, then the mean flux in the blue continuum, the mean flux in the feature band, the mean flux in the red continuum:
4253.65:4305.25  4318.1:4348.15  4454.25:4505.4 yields 1.16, 9.32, 9.33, 10.8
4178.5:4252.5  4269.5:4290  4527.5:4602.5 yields 1.49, 9.85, 9.21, 10.3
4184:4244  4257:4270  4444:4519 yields -0.09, 9.78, 10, 10.7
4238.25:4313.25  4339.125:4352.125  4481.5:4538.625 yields 0.42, 9.44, 9.52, 10.8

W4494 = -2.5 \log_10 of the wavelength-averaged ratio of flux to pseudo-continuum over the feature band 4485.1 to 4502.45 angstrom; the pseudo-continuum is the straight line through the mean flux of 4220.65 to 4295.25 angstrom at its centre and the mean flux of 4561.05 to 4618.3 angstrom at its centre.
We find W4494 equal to -0.058 mag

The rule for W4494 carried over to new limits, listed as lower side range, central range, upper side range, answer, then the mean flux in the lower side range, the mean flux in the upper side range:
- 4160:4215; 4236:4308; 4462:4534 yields 0.037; 9.42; 10.8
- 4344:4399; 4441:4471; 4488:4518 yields 0.034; 9.92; 11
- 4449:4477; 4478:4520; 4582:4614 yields -0.062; 10.4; 10.3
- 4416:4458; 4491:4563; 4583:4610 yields -0.020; 10.4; 10.3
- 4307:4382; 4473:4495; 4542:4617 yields -0.075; 9.69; 10.4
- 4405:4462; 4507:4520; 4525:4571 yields -0.024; 10.3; 10.3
